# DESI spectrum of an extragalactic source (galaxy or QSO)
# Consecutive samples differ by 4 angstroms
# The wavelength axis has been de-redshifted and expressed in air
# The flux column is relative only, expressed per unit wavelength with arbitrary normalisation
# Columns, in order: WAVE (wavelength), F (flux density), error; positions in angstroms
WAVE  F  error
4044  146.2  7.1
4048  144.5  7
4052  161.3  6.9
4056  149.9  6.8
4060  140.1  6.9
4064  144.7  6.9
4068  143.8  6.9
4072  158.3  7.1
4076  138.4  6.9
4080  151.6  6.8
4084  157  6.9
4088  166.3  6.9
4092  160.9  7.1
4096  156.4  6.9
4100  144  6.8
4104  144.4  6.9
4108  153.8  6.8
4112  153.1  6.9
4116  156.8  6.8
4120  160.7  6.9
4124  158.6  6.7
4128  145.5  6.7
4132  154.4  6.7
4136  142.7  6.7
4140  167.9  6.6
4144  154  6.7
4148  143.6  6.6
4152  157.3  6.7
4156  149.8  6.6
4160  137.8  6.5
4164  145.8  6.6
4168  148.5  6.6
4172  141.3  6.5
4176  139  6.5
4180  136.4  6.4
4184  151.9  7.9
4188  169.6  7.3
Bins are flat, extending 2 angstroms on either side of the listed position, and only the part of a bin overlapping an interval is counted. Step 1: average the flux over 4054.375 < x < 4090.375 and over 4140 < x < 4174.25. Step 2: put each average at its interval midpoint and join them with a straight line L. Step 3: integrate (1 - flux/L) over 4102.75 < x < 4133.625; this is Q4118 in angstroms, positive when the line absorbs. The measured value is -0.9 angstroms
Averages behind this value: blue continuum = 150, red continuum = 148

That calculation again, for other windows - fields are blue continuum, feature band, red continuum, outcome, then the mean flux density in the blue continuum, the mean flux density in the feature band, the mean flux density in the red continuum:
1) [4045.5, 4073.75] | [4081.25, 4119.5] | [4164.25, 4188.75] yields -1.8 angstroms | 149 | 155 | 147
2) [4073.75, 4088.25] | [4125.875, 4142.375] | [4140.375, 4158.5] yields -0.1 angstroms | 152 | 153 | 152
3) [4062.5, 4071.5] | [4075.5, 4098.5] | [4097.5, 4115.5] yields -1.2 angstroms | 147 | 156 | 150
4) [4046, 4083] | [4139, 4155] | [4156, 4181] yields -1.2 angstroms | 148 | 155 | 142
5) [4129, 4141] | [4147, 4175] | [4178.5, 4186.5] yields 0.6 angstroms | 153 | 146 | 146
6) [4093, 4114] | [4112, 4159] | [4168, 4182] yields -2.3 angstroms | 151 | 153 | 140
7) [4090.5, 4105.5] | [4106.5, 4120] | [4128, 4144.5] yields -0.3 angstroms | 151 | 156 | 154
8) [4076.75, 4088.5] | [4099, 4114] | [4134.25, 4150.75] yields 0.5 angstroms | 155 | 149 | 152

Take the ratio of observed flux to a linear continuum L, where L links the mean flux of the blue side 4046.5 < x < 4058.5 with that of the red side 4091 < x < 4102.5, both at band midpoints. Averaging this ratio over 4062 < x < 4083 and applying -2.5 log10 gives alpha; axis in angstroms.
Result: 0.03 mag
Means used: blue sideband 152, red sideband 153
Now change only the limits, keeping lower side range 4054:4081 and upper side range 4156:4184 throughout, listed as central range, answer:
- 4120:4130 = -0.068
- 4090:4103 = -0.055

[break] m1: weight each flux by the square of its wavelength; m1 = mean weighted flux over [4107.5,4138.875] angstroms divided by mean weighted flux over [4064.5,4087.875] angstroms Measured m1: 1.04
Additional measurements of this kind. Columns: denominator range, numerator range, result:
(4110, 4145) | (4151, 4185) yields 0.95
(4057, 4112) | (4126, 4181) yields 1.01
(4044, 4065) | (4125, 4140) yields 1.06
